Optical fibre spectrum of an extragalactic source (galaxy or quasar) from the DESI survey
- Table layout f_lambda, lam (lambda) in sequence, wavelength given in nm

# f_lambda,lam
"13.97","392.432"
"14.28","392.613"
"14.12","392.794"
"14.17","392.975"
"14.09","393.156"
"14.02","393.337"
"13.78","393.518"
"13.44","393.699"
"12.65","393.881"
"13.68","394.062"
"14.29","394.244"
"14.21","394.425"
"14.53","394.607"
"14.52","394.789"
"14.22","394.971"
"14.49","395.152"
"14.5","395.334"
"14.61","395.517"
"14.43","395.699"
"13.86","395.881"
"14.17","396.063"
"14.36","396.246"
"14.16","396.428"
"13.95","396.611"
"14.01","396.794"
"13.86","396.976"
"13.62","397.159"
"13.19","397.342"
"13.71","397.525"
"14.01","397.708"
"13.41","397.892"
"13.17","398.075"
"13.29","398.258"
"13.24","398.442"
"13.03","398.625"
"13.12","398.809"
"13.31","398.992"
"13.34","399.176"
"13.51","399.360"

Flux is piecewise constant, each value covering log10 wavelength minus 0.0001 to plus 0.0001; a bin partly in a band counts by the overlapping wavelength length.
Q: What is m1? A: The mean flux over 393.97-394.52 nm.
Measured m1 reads 14.1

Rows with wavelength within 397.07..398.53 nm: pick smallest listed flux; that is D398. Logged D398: 13.17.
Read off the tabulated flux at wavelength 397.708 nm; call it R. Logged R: 14.01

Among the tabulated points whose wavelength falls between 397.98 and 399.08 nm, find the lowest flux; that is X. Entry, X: 13.03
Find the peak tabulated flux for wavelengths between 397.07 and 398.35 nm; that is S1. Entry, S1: 14.01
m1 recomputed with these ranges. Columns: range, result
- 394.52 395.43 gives 14.4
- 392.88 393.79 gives 13.9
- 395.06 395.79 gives 14.5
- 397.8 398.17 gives 13.3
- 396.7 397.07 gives 13.9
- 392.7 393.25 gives 14.1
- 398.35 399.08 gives 13.2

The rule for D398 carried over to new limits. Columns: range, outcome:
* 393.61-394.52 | 12.65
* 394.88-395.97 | 13.86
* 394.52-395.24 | 14.22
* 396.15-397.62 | 13.19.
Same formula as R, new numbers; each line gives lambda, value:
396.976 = 13.86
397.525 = 13.71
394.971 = 14.22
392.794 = 14.12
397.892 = 13.41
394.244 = 14.29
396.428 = 14.16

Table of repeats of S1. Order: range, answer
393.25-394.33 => 14.29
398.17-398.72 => 13.29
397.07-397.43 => 13.62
